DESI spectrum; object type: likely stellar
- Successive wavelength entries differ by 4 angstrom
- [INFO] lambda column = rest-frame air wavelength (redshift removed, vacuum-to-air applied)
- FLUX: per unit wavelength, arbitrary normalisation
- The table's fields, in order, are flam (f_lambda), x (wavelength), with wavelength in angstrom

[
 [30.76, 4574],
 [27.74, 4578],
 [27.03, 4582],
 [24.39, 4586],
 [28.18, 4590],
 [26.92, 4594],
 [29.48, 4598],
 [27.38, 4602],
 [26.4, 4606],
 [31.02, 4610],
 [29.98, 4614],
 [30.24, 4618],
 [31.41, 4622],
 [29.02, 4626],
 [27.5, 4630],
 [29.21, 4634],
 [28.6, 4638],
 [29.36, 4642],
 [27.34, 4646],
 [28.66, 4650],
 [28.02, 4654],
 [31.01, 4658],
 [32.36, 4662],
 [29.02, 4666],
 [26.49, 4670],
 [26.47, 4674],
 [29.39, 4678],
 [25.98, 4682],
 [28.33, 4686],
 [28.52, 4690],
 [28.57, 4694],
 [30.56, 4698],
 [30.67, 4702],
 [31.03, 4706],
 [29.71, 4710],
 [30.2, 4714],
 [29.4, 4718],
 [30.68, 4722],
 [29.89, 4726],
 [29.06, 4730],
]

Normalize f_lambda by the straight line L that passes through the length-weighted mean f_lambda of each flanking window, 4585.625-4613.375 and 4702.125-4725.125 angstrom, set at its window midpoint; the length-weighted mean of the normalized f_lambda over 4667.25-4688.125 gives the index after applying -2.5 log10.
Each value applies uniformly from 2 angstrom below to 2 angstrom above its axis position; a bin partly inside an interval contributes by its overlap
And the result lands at 0.08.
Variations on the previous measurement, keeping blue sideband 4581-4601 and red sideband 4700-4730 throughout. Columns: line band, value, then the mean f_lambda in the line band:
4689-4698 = 0.02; 29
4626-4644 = -0.02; 28.7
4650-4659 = -0.02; 29.2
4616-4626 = -0.09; 30.5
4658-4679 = 0.00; 28.9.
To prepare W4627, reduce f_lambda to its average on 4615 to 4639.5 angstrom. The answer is 29.4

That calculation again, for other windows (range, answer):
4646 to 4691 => 28.5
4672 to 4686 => 27.4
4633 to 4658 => 28.7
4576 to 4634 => 28.4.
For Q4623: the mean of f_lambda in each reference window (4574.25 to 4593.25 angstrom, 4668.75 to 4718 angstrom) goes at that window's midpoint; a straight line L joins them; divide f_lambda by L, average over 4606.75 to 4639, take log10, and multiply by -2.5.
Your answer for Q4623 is -0.07 mag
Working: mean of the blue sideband 27.2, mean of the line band 29.5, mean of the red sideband 28.9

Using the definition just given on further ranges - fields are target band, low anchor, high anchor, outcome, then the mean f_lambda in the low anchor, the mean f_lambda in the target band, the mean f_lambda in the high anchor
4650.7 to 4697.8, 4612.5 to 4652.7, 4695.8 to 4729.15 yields 0.039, 29.1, 28.6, 30.2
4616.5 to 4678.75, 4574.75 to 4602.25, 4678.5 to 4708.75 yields -0.023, 27.5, 29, 29.1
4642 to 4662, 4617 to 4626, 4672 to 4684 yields -0.016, 30.5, 29.2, 27.3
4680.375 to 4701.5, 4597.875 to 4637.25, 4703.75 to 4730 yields 0.046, 29.1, 28.6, 30.1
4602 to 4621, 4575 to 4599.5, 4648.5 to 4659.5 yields -0.048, 27.4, 29.3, 29.2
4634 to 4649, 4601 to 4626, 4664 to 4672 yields 0.001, 29.5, 28.6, 27.8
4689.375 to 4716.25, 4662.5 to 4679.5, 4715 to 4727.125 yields -0.022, 28.2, 30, 30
